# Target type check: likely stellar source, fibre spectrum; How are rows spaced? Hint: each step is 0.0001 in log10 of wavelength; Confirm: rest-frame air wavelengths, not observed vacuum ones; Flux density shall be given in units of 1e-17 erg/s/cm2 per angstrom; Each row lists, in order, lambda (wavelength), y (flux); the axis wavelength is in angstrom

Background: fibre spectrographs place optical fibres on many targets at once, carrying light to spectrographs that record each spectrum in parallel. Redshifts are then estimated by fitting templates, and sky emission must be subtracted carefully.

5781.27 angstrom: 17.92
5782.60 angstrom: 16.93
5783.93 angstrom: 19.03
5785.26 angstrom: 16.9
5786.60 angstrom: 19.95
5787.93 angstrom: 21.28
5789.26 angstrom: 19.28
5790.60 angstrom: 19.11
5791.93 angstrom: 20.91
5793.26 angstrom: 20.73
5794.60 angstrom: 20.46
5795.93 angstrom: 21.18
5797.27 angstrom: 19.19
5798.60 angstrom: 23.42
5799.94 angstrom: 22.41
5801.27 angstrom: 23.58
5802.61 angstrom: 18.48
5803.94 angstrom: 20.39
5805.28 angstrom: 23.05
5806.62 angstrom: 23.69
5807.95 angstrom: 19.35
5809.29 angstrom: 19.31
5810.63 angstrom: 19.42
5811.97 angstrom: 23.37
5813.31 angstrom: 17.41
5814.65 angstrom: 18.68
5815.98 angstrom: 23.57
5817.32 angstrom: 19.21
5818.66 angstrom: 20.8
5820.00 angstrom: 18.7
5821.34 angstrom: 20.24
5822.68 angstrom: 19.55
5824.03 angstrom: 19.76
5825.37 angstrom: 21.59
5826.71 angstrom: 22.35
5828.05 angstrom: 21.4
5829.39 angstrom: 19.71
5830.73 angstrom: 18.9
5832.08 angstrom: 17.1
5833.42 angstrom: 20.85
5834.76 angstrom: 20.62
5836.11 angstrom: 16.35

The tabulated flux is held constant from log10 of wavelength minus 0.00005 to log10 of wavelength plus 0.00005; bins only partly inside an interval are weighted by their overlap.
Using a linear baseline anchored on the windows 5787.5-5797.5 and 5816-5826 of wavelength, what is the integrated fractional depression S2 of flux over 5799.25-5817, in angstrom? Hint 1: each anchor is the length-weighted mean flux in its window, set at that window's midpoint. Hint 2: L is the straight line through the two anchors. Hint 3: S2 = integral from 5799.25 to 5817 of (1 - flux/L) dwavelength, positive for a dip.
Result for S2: -0.6 angstrom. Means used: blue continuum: 20.3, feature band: 20.9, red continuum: 20.2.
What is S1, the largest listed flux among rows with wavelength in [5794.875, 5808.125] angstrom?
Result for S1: 23.69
